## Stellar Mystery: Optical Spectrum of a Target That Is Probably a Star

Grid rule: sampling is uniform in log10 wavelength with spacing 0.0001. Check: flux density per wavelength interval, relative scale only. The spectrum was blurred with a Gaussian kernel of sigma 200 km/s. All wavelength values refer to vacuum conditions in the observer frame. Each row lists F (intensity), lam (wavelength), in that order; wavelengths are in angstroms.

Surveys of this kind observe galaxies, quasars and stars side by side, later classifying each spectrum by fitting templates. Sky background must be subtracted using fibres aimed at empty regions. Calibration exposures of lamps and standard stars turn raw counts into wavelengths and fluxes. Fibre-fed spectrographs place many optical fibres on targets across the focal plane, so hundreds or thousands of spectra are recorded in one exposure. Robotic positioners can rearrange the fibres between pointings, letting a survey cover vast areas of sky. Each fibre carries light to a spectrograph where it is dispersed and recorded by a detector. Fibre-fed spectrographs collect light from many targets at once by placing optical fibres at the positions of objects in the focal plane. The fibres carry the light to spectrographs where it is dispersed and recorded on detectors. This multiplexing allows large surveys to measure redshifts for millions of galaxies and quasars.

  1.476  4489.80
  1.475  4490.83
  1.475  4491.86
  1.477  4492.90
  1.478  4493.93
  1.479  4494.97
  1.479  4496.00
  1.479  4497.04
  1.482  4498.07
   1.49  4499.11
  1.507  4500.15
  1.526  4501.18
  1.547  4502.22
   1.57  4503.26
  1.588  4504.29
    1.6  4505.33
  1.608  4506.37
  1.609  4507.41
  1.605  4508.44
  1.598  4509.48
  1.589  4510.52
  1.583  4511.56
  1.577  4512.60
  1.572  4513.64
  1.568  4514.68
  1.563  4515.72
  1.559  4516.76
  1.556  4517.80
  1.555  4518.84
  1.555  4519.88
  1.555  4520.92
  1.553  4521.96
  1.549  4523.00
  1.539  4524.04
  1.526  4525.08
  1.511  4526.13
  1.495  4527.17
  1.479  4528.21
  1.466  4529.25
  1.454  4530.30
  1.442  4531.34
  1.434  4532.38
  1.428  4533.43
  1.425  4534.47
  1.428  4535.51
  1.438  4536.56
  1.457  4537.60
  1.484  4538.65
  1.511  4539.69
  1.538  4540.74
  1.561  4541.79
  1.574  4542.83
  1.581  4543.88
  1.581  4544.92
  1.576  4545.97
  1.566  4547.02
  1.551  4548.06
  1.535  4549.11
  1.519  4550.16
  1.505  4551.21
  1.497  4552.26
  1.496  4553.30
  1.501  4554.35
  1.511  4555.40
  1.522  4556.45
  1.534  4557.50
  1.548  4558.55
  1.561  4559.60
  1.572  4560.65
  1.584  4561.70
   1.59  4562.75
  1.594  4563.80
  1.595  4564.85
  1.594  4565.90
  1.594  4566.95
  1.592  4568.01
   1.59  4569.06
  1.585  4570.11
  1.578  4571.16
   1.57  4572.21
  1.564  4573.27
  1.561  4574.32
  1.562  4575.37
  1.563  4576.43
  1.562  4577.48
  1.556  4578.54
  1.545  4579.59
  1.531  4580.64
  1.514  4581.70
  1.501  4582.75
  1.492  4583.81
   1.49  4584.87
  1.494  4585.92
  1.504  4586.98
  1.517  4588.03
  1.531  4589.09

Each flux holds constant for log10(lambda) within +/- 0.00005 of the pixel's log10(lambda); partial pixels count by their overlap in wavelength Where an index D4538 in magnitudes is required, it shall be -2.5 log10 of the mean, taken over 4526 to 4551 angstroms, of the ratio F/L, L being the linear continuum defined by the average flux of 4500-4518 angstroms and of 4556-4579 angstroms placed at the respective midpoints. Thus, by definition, 0.05 mag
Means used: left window 1.58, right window 1.57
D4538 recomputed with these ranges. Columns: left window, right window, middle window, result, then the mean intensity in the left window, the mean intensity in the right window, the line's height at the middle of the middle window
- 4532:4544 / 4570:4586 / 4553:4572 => -0.03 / 1.49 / 1.54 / 1.52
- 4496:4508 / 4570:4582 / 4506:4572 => 0.01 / 1.54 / 1.56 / 1.55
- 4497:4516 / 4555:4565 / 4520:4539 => 0.06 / 1.56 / 1.56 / 1.56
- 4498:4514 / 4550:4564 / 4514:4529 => 0.01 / 1.57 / 1.54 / 1.56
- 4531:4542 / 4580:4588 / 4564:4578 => -0.06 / 1.47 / 1.51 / 1.49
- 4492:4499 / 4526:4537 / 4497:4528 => -0.06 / 1.48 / 1.45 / 1.47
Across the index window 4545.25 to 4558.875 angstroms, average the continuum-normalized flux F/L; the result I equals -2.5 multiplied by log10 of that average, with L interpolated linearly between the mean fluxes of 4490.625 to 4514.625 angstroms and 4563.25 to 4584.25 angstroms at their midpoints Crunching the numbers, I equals 0.02 mag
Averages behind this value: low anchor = 1.54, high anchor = 1.56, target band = 1.53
